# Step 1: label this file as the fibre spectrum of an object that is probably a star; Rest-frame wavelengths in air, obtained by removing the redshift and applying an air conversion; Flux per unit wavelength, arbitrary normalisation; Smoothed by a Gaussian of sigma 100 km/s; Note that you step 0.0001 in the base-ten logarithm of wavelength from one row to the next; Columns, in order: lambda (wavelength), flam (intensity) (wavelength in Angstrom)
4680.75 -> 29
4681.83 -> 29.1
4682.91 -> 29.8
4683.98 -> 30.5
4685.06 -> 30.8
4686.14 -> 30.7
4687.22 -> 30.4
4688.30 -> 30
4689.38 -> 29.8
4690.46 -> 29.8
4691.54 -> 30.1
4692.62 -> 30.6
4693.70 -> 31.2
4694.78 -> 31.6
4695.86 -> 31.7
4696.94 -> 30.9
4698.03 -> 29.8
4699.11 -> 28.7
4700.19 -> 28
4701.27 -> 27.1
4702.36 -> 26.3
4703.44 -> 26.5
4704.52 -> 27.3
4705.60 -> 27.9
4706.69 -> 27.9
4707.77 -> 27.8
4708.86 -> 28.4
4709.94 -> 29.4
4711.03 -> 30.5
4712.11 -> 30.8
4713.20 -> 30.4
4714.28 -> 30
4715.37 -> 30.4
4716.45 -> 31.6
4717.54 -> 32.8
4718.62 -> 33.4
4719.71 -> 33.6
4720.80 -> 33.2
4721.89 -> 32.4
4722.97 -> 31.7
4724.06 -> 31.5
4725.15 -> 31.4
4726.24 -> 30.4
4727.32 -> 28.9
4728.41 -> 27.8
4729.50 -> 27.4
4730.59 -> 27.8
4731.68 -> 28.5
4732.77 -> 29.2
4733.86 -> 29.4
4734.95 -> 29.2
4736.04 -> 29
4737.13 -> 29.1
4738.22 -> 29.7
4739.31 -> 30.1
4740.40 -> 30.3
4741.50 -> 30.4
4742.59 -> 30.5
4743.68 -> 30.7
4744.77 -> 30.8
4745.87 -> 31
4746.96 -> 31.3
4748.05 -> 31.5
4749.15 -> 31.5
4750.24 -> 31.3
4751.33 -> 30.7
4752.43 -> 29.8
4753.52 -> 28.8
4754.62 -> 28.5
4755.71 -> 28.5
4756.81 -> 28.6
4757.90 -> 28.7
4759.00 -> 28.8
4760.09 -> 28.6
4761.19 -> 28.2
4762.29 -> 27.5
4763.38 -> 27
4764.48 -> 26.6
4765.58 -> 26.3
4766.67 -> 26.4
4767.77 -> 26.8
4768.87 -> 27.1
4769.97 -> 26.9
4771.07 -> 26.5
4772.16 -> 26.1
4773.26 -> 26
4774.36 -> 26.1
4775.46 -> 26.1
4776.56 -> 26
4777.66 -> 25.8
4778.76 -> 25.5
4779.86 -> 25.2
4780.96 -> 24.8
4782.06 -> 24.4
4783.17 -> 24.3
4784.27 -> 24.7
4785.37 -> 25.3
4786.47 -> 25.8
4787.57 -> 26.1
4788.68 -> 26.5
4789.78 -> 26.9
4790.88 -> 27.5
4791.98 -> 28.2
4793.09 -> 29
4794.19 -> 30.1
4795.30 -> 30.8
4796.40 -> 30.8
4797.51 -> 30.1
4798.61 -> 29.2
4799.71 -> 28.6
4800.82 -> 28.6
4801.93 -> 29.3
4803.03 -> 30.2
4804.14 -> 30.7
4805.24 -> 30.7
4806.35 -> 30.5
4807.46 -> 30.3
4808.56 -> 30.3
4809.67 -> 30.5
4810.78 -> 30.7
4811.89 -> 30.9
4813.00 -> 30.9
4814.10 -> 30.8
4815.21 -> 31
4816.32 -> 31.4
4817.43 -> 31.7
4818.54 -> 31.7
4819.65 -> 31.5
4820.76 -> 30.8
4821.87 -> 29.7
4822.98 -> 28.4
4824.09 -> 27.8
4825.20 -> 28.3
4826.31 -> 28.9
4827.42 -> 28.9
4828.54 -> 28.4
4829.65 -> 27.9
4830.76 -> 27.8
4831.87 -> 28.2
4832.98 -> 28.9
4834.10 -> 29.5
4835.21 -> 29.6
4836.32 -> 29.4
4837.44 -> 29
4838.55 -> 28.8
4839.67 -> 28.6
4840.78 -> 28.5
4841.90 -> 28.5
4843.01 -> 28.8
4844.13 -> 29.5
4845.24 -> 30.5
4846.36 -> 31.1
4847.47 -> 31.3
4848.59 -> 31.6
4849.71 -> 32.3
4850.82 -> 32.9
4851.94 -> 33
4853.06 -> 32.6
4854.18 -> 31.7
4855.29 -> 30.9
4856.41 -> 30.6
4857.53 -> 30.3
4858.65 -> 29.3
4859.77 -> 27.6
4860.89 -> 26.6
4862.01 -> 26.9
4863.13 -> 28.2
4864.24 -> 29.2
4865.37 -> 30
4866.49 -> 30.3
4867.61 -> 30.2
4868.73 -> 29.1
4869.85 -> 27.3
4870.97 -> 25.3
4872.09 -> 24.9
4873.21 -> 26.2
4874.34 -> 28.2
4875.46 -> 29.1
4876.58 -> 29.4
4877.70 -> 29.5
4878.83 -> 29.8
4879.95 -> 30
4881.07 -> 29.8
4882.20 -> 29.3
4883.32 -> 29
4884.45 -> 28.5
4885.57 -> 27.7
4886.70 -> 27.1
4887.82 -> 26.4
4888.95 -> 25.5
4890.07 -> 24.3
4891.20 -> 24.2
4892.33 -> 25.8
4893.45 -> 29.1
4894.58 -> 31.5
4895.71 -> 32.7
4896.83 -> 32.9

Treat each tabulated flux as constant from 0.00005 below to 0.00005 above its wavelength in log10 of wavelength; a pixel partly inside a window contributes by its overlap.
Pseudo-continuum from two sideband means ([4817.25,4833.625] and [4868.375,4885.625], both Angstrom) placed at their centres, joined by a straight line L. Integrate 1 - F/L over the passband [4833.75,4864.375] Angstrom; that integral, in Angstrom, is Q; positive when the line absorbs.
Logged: -1.2 Angstrom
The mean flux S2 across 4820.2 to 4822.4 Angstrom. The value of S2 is 30.3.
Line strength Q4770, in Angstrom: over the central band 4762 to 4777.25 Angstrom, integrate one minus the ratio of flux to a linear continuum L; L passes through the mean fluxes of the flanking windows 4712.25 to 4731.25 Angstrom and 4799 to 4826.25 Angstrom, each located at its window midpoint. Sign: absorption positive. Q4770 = 2.00 Angstrom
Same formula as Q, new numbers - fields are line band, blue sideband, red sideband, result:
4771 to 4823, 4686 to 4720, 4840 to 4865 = 2.56 Angstrom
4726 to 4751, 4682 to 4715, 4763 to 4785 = -2.03 Angstrom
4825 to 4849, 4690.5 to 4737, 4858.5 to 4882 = -0.39 Angstrom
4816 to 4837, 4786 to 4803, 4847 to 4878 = -0.30 Angstrom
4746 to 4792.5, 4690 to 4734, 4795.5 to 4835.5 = 3.90 Angstrom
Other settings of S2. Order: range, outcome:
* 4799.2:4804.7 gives 29.5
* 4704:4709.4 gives 27.8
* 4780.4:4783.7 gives 24.5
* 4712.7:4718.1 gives 31.1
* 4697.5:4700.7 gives 28.9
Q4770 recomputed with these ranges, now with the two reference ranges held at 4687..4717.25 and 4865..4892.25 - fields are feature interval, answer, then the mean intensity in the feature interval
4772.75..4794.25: 2.0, 26.1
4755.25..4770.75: 0.7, 27.5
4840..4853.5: -1.3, 30.8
